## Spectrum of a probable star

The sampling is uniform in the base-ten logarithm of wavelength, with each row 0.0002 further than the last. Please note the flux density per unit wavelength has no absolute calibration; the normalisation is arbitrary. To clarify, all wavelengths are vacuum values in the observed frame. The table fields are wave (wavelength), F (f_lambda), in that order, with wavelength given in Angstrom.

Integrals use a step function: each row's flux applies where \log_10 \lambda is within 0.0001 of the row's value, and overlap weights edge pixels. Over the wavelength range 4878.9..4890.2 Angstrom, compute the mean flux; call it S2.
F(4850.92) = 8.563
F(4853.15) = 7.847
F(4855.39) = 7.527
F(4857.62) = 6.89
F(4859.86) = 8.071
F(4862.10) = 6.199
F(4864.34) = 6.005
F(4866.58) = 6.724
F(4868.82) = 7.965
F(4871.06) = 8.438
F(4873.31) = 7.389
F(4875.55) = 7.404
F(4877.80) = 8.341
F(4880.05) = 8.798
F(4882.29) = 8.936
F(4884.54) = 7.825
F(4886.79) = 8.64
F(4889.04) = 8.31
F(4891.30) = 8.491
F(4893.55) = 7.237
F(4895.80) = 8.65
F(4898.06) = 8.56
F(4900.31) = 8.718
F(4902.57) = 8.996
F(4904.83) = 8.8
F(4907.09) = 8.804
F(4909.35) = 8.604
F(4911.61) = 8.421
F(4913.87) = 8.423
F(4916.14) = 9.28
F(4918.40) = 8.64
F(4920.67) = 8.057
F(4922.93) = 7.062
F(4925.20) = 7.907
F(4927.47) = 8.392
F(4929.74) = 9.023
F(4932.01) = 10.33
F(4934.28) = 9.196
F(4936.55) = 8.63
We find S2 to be 8.5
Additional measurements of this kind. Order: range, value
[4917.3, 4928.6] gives 8.01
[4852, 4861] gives 7.59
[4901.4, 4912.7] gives 8.72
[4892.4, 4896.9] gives 7.96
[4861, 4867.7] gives 6.31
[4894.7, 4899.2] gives 8.61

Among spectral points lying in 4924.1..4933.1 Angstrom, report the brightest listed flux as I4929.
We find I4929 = 10.33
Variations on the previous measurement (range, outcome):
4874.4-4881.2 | 8.798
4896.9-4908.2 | 8.996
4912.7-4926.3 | 9.28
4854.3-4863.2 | 8.071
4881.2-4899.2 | 8.936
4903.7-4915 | 8.804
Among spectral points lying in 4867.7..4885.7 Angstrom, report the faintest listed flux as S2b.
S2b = 7.389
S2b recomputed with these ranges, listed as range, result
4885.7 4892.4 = 8.31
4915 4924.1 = 7.062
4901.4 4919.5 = 8.421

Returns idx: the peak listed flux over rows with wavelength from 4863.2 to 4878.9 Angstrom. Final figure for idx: 8.438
